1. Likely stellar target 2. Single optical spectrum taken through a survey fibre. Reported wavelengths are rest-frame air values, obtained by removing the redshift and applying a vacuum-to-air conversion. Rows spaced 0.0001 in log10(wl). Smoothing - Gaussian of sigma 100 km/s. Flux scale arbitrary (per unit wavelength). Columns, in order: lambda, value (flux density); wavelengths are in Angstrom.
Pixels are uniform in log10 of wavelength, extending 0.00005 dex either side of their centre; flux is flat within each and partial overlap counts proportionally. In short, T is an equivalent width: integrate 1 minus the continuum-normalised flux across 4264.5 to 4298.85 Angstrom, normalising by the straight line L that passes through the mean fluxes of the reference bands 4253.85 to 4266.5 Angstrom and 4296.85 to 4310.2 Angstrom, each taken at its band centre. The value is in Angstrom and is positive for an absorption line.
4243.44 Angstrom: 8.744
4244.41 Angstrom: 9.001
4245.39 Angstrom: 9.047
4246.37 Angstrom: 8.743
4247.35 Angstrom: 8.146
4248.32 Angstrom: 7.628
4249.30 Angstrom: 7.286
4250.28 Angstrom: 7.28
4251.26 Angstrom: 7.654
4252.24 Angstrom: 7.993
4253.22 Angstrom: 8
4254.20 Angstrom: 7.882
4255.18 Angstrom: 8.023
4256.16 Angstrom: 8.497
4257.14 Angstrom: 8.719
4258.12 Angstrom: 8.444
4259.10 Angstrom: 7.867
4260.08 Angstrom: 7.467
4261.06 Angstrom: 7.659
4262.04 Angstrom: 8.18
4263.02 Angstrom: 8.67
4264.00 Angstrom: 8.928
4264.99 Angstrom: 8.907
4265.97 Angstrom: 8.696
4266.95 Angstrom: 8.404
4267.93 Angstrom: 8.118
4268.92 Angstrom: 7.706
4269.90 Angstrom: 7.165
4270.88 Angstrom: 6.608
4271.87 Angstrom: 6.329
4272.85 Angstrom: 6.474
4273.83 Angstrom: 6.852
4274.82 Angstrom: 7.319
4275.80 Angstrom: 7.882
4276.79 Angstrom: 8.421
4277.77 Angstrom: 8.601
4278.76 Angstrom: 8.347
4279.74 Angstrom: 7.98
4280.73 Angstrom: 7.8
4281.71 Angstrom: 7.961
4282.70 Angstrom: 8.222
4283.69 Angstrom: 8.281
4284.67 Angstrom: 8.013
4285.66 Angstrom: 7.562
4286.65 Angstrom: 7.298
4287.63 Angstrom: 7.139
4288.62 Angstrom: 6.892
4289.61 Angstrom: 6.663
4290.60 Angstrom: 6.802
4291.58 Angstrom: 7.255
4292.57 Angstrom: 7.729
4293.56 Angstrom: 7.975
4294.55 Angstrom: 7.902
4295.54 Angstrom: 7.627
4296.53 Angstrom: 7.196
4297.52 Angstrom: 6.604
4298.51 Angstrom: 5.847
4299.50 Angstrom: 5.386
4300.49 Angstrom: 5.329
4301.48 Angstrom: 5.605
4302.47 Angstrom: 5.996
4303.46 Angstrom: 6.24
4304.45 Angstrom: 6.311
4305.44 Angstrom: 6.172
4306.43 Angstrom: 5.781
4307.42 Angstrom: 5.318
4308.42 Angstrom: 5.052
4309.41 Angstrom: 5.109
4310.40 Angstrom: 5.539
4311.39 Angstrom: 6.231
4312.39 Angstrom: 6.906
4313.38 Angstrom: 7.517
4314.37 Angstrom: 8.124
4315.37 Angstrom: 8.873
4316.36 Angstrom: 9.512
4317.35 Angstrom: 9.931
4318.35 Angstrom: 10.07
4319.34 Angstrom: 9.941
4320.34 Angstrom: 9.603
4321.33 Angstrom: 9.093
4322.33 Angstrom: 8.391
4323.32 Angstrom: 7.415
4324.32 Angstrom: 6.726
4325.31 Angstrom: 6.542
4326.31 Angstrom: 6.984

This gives -2.7 Angstrom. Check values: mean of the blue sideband 8.31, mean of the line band 7.57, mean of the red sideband 5.77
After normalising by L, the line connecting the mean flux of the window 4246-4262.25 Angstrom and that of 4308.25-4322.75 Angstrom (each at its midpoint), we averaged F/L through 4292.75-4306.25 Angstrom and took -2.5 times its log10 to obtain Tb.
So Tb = 0.23 mag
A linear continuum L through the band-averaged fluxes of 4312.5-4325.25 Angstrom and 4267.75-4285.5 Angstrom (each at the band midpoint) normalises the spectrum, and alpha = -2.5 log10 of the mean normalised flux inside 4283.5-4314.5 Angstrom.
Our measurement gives 0.224 mag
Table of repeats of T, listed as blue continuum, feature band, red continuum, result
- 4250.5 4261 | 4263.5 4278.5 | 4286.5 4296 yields -0.09 Angstrom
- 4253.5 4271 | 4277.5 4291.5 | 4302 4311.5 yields -1.40 Angstrom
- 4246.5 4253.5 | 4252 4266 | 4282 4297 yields -1.01 Angstrom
